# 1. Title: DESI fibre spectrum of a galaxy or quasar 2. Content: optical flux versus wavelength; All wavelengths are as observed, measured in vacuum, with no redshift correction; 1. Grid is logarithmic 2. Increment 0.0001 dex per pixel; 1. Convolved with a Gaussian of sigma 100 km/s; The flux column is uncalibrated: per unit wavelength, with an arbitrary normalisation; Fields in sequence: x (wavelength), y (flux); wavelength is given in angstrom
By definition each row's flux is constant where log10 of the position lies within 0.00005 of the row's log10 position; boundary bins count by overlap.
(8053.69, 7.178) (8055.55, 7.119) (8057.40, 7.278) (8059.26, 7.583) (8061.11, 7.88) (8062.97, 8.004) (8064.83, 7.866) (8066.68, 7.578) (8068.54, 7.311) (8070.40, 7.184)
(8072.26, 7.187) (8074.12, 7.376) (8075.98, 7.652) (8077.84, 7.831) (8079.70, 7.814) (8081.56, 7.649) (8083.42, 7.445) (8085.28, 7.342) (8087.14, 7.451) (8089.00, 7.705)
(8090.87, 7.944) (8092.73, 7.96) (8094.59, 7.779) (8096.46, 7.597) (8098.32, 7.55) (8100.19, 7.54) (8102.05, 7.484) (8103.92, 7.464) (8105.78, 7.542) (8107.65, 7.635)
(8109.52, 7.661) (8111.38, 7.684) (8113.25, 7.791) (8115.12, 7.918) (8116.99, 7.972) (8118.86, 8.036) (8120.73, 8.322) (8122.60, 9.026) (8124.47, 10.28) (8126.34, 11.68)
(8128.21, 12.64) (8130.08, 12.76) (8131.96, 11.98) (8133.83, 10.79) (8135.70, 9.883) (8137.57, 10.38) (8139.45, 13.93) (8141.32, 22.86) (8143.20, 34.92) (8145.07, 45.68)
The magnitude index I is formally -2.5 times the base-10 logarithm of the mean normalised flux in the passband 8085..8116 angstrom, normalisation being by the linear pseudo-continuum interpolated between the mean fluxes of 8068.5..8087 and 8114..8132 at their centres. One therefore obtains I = 0.138 mag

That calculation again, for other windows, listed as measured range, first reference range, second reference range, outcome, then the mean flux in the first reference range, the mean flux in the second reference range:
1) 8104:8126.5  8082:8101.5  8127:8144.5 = 0.41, 7.63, 16.1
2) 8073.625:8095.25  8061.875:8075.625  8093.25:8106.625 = -0.02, 7.51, 7.58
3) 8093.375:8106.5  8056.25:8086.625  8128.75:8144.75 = 0.47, 7.56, 17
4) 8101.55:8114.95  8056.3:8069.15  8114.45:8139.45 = 0.24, 7.65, 10.3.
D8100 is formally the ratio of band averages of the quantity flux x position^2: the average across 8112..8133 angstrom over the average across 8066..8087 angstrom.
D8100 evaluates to 1.33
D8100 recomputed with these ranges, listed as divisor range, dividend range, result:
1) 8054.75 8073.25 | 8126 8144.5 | 2.16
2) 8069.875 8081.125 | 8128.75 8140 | 1.56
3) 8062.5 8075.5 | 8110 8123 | 1.09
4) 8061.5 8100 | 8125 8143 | 1.84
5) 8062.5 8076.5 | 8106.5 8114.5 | 1.04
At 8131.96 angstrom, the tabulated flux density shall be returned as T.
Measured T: 11.98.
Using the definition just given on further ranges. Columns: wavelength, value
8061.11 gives 7.88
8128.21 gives 12.64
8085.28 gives 7.342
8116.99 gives 7.972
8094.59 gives 7.779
